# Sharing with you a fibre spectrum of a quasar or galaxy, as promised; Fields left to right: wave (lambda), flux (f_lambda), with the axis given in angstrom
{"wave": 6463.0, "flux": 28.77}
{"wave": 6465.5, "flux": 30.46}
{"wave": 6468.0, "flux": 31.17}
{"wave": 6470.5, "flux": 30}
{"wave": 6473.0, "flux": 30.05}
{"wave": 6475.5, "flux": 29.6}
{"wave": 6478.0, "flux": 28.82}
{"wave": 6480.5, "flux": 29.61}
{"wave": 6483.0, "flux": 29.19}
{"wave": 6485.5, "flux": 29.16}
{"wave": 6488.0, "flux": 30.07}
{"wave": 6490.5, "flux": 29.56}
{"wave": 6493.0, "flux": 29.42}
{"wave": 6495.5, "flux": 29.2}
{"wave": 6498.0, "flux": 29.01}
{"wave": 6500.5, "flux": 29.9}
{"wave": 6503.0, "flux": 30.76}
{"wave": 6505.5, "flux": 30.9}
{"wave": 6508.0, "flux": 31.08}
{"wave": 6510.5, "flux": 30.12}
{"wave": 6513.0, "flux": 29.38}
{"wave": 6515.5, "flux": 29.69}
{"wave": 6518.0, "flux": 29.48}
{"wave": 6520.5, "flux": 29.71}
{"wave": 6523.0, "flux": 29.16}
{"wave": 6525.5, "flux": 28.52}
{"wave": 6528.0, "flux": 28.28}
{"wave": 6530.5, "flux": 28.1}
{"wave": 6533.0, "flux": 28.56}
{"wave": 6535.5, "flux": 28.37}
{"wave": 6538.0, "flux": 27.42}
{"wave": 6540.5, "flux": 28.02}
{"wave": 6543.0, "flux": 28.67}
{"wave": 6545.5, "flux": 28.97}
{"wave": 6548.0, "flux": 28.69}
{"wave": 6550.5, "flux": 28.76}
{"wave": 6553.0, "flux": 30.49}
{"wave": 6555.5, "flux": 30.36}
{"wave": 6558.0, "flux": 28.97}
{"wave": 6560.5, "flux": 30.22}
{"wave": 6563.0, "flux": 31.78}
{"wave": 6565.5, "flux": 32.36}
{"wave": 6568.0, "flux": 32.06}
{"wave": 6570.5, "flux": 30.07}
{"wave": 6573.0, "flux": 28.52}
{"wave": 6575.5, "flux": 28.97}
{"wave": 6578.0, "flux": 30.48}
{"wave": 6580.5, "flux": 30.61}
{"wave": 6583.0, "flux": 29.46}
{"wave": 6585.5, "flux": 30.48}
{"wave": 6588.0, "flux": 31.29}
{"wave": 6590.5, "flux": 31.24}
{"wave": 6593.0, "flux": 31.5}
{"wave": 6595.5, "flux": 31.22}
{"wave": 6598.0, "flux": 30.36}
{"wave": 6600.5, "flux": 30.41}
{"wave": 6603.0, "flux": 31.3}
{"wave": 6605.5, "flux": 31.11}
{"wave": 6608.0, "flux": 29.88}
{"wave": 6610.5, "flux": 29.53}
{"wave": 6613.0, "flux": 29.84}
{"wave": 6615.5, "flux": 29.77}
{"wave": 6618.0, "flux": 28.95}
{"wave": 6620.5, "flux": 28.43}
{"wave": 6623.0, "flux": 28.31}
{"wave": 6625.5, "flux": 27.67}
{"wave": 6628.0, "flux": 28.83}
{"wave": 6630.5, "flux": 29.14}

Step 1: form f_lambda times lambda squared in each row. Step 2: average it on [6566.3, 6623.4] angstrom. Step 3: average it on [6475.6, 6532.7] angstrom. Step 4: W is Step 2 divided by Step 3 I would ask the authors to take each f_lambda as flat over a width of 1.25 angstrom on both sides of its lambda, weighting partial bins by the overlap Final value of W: 1.05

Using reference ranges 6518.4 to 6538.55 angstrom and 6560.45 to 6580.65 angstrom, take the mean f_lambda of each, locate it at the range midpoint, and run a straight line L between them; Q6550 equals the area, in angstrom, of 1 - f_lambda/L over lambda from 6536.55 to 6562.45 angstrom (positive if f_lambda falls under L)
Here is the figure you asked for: 0.4 angstrom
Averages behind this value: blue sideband 28.6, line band 29.1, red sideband 30.6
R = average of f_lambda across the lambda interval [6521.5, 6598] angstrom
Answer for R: 29.7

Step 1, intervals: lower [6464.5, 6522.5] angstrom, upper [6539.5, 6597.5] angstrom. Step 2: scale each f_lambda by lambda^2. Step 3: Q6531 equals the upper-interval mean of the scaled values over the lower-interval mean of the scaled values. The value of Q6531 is 1.0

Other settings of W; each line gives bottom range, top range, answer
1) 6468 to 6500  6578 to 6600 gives 1.07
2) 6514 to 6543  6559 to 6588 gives 1.08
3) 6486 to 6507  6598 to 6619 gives 1.04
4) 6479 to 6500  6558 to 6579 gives 1.06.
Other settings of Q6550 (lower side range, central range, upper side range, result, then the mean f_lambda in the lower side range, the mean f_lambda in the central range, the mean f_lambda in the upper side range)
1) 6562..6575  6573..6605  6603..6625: -0.3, 30.8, 30.5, 29.5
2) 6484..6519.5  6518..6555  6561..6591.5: 1.8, 29.8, 28.8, 30.6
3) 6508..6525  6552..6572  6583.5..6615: -0.4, 29.7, 30.8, 30.6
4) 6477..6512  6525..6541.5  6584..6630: 0.9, 29.8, 28.2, 30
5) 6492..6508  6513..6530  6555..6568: 0.7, 30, 29.1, 30.9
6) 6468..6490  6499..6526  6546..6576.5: -0.1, 29.7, 29.9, 30.1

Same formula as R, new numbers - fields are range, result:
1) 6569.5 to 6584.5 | 29.7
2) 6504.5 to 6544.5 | 29.1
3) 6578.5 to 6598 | 30.8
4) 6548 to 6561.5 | 29.7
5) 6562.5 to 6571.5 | 31.6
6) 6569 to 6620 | 30.2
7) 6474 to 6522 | 29.7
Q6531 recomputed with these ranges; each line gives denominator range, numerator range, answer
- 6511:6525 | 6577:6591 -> 1.06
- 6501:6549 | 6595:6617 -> 1.07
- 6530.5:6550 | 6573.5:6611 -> 1.09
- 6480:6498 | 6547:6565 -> 1.04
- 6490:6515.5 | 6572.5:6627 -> 1.03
